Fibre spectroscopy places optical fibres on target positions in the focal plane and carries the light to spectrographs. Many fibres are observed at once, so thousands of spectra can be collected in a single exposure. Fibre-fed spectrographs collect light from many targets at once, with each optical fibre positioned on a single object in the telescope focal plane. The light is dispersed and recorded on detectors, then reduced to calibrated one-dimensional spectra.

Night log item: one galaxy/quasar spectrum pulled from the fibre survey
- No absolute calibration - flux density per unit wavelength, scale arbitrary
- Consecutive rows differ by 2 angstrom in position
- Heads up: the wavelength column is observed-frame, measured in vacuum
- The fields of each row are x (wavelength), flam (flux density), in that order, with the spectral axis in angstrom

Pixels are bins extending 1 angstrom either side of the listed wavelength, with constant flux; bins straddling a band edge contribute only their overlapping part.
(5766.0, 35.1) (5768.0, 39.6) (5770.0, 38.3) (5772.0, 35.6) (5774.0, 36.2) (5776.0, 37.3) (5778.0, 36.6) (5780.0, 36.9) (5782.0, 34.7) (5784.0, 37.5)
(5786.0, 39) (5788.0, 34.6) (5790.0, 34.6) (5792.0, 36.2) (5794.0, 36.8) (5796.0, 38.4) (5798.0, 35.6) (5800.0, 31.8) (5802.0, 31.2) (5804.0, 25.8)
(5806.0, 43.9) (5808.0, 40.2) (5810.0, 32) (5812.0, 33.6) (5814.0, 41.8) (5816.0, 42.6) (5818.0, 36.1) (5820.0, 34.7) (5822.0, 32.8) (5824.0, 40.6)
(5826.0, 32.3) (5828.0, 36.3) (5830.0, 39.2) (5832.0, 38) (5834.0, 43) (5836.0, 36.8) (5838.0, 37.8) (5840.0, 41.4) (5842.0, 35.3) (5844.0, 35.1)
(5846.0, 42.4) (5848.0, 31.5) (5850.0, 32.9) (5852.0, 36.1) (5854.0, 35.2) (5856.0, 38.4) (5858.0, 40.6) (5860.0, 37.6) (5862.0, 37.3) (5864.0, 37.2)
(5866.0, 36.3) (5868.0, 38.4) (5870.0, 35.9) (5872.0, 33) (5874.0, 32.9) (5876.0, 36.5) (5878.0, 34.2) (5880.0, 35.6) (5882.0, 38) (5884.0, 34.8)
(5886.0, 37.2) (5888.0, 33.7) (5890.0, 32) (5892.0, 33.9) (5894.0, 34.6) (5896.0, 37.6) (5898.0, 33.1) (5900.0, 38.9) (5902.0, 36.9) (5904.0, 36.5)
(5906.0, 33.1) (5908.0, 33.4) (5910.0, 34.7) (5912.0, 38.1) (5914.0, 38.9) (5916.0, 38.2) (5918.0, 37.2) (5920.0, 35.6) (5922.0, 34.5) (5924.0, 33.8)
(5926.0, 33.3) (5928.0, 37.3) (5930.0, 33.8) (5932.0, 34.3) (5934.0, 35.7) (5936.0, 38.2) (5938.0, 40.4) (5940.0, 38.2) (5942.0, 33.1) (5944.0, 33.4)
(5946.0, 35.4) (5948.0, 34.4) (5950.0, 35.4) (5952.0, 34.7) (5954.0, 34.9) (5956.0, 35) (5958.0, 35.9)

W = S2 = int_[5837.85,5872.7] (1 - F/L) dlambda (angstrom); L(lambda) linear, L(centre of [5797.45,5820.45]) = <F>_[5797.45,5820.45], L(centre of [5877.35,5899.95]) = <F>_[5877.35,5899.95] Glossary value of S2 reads -1.36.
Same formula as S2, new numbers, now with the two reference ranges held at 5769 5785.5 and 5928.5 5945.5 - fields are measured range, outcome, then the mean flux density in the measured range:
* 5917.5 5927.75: 0.30 angstrom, 34.9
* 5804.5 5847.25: -1.47 angstrom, 37.7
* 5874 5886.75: 0.15 angstrom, 35.8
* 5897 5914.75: 0.08 angstrom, 35.9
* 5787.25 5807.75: 0.85 angstrom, 35.1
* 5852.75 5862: -0.39 angstrom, 37.8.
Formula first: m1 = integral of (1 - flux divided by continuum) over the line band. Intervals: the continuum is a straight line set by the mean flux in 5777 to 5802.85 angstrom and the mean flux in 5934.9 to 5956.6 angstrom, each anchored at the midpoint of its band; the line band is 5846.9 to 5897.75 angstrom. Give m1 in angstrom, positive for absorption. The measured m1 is 0.1 angstrom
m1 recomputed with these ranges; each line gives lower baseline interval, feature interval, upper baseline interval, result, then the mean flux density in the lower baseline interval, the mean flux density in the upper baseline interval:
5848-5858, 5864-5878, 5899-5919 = 0.2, 35.7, 36.6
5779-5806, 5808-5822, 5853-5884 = -0.5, 35.2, 36.4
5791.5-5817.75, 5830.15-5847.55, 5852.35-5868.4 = -0.7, 36.1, 37.5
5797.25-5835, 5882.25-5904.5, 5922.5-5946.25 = 0.3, 36.4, 35.6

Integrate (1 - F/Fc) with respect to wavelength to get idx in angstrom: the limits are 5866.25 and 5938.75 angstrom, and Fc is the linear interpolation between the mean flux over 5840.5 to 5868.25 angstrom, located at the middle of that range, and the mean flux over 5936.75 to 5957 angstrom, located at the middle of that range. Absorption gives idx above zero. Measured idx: 0.9 angstrom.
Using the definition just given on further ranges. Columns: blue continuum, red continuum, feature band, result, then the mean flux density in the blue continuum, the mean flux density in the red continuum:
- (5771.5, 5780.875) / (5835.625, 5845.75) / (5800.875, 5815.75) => 0.52 angstrom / 36.6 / 37.7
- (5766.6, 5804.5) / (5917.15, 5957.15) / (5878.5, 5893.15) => 0.22 angstrom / 35.7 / 35.4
